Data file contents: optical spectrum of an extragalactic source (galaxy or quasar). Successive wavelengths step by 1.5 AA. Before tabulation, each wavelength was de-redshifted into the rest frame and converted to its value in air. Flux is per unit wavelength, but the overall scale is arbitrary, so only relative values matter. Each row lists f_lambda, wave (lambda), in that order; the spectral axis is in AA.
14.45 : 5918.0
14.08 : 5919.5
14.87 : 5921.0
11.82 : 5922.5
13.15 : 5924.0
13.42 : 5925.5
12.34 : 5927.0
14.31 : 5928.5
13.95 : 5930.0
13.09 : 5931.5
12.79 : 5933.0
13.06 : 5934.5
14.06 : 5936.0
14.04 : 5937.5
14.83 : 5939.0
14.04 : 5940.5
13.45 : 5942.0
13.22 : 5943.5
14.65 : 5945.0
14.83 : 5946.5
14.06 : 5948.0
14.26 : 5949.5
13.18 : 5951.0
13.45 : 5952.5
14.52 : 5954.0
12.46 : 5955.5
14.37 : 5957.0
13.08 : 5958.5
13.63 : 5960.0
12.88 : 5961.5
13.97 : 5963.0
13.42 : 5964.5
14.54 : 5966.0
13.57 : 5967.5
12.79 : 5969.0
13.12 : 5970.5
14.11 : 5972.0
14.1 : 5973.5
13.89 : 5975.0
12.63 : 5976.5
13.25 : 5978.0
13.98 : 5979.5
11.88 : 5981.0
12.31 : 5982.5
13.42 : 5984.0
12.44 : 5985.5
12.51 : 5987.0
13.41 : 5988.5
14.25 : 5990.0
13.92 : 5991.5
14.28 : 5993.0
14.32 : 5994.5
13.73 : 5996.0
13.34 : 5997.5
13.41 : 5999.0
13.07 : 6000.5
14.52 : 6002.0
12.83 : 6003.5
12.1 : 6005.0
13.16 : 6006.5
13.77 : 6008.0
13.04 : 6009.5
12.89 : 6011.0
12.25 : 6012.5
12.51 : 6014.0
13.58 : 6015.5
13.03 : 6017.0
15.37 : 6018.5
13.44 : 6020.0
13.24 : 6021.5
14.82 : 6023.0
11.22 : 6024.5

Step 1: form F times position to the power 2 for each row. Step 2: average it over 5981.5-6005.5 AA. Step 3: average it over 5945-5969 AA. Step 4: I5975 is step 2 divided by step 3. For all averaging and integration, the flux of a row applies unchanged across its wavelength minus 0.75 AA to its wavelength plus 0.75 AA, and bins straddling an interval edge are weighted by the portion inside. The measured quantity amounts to 1.0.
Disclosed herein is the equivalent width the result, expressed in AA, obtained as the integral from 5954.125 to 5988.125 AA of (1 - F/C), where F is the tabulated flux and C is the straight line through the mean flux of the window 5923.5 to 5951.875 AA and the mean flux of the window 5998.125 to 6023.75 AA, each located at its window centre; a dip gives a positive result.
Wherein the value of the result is 0.61 AA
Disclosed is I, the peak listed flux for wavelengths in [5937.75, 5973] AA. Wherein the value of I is 14.83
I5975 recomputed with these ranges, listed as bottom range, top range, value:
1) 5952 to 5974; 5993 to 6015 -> 0.99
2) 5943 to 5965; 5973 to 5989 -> 0.96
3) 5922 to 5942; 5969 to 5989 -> 0.99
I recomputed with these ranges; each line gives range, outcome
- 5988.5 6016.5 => 14.52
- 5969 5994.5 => 14.32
